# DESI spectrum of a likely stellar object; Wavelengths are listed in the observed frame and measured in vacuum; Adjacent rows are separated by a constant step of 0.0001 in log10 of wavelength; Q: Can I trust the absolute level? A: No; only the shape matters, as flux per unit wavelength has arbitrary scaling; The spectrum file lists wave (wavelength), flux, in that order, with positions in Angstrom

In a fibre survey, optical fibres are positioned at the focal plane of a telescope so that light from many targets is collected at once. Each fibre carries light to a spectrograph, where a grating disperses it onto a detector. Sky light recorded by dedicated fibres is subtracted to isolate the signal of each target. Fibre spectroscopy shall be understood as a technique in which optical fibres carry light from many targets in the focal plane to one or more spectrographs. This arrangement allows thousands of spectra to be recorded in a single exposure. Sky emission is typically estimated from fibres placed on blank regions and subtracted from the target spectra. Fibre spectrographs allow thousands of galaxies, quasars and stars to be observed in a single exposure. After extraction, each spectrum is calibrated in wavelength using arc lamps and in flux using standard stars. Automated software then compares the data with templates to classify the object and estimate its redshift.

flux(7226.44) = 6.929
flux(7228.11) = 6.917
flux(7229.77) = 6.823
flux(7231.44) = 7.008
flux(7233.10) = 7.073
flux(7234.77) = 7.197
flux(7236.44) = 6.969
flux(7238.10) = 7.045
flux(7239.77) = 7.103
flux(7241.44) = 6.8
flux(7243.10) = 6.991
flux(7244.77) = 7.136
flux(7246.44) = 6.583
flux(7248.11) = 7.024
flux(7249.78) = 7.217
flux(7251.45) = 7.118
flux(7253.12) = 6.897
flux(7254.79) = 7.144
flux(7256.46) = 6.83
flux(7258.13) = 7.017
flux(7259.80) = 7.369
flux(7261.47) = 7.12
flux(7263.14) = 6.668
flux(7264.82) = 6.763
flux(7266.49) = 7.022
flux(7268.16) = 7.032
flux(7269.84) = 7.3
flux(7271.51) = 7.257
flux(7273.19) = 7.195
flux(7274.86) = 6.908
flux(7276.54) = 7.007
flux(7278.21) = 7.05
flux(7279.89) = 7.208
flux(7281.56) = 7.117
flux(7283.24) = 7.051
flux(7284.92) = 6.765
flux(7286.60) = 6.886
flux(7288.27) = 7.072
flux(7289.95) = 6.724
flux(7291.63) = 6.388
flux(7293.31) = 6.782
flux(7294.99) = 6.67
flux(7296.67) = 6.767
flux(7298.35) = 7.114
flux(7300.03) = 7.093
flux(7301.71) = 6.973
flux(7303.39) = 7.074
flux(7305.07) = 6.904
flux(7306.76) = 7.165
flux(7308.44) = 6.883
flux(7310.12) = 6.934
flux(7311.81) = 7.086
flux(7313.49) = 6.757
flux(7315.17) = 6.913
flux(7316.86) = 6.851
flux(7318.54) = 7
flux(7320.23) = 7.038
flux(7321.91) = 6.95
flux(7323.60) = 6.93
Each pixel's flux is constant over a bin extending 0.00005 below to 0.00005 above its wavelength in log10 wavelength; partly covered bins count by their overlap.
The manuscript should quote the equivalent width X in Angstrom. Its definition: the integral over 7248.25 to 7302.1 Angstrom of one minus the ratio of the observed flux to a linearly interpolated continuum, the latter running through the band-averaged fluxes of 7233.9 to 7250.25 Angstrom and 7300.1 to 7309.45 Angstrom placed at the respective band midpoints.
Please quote 0.1 Angstrom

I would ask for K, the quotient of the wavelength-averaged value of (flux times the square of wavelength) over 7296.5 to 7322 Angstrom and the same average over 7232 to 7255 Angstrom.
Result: 1.01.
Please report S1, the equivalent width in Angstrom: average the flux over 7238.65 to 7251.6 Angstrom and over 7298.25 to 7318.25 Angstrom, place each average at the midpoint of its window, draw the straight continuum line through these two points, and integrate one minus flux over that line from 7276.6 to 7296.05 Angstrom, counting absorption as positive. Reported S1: 0.3 Angstrom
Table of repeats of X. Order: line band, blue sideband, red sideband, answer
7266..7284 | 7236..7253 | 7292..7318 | -0.4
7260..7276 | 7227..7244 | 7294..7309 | -0.2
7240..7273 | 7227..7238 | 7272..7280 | 0.1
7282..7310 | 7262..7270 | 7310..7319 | 0.1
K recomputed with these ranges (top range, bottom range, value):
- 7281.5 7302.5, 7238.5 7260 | 0.99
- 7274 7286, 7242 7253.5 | 1.01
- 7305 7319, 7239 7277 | 1.00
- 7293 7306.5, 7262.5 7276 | 1.00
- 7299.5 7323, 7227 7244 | 1.02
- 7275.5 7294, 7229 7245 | 1.00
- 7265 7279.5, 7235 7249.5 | 1.02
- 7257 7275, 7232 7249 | 1.02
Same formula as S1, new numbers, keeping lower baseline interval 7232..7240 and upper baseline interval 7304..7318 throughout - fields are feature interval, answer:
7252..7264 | 0.0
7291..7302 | 0.2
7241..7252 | 0.1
